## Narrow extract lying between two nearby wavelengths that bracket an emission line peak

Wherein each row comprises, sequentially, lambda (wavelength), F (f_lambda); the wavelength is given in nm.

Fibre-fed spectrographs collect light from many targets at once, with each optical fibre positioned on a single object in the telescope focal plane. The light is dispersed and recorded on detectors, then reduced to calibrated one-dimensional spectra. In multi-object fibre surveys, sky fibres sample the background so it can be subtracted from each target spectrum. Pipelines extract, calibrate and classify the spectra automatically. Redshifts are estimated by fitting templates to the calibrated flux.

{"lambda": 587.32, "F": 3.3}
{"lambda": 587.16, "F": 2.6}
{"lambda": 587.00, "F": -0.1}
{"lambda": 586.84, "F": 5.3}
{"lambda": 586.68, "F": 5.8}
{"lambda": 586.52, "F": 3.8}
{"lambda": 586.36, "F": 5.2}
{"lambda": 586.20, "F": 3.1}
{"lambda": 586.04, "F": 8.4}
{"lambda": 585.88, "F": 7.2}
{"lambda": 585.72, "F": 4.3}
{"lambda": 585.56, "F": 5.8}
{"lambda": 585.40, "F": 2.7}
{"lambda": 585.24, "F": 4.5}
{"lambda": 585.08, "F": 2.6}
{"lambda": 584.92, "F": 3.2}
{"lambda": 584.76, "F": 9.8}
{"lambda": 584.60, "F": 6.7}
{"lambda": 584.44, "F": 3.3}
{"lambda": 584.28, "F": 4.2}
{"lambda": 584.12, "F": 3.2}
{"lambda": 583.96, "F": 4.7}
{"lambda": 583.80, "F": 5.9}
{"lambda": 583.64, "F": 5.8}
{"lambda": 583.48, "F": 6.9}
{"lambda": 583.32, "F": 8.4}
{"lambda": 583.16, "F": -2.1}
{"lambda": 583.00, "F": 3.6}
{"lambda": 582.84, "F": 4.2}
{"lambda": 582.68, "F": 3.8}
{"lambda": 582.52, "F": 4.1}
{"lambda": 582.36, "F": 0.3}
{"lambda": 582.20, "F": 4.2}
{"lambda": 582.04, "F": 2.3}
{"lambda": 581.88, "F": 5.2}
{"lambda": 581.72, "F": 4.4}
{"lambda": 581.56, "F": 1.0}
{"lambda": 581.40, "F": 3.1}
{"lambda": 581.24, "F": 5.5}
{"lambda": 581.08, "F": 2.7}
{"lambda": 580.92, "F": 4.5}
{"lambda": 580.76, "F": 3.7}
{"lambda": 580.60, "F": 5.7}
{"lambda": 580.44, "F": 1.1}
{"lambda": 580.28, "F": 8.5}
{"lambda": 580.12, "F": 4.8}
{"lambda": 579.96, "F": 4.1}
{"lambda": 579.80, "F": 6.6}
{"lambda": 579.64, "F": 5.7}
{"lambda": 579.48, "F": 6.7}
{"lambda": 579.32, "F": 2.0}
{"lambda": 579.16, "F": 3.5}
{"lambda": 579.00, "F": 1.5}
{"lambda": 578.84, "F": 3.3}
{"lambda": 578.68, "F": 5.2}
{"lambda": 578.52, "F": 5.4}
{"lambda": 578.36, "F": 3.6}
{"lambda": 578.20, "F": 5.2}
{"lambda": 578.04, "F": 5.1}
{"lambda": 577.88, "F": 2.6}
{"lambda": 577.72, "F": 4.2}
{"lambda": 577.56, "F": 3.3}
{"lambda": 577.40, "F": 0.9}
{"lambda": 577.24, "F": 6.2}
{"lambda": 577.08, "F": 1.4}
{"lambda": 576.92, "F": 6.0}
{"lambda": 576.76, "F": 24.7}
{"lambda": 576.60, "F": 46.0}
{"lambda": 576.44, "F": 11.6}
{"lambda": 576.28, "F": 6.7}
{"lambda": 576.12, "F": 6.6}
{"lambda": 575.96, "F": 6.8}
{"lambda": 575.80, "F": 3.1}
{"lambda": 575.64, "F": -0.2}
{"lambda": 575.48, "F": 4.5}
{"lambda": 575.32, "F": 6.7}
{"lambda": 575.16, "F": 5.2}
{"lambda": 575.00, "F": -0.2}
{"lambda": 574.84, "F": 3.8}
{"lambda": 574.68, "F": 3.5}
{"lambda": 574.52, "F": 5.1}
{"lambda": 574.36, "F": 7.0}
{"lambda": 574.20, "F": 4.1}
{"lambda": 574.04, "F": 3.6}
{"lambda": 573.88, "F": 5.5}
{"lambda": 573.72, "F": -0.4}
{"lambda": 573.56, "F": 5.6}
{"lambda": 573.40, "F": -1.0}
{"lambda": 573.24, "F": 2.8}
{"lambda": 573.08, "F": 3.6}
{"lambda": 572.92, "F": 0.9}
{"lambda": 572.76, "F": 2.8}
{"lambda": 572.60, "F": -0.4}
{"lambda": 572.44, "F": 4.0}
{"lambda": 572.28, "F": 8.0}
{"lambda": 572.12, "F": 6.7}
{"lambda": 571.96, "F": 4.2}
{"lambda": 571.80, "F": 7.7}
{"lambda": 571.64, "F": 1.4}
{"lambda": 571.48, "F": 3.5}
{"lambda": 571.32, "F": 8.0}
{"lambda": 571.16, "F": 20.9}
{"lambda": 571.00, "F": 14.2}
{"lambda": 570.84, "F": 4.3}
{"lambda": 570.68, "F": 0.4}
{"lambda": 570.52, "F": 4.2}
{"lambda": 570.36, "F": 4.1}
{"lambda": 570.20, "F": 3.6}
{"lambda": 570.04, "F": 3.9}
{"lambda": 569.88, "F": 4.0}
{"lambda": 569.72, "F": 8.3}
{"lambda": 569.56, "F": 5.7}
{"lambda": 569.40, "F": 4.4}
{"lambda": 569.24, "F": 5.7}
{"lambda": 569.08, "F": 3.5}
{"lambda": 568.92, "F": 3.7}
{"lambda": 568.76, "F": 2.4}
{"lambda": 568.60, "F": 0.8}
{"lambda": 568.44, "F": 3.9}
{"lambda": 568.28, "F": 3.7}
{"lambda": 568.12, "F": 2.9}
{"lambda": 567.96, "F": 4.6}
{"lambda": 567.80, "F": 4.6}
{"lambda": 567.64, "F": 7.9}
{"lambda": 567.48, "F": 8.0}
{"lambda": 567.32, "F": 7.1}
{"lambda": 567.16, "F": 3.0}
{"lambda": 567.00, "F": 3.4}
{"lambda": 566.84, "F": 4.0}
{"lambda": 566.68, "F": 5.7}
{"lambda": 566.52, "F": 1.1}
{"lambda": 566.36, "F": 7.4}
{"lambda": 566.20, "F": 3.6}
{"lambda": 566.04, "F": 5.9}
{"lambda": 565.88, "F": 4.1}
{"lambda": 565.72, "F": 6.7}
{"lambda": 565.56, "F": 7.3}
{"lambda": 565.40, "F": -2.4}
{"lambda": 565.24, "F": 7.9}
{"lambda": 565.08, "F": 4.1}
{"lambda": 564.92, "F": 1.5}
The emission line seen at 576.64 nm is [O III]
